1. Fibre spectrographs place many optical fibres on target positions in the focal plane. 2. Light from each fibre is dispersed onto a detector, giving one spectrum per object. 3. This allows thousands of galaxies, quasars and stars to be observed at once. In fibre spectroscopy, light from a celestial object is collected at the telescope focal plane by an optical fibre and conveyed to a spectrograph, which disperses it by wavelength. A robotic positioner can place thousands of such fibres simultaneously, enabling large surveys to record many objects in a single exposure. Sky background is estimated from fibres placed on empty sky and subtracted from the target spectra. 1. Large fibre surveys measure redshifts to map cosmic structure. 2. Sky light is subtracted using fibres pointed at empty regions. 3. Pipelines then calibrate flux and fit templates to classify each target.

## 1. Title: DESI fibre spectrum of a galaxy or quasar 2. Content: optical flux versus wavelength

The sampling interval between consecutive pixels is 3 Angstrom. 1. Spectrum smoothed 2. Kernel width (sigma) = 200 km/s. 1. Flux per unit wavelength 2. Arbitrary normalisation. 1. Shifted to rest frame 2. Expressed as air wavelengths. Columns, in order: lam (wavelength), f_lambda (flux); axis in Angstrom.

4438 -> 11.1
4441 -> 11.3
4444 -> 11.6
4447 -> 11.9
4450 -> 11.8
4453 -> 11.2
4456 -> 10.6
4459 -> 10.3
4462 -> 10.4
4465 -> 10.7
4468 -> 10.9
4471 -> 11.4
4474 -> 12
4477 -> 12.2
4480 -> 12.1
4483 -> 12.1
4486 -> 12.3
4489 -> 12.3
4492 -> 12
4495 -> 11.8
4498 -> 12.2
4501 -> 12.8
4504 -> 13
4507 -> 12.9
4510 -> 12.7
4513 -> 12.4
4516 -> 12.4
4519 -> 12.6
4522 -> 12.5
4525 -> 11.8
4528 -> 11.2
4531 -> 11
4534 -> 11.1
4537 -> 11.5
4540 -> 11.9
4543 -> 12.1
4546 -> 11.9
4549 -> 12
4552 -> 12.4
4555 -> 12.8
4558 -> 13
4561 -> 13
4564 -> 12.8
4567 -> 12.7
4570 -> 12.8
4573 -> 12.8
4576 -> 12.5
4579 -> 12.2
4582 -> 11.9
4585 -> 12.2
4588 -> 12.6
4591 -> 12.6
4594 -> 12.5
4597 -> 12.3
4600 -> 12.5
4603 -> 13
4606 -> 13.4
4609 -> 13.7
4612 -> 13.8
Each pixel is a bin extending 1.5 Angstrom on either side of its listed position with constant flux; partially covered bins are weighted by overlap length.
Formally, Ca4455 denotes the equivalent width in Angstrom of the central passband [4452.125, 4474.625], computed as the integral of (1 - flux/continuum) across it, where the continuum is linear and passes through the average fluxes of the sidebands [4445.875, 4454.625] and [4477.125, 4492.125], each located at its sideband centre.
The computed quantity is 1.8 Angstrom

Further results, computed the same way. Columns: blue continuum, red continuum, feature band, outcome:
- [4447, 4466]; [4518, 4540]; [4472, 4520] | -4.3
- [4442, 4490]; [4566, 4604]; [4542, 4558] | -0.2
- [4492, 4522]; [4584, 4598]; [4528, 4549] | 1.5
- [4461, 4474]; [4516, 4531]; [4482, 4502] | -1.4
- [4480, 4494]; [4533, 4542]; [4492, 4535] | -1.2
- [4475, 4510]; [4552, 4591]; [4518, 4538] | 1.3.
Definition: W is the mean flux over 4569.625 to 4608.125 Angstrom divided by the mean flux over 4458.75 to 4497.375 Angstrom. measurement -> 1.08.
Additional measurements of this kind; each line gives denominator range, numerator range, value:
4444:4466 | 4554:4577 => 1.16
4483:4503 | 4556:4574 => 1.05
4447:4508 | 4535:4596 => 1.06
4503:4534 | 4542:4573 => 1.03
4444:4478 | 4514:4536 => 1.05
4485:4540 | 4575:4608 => 1.03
